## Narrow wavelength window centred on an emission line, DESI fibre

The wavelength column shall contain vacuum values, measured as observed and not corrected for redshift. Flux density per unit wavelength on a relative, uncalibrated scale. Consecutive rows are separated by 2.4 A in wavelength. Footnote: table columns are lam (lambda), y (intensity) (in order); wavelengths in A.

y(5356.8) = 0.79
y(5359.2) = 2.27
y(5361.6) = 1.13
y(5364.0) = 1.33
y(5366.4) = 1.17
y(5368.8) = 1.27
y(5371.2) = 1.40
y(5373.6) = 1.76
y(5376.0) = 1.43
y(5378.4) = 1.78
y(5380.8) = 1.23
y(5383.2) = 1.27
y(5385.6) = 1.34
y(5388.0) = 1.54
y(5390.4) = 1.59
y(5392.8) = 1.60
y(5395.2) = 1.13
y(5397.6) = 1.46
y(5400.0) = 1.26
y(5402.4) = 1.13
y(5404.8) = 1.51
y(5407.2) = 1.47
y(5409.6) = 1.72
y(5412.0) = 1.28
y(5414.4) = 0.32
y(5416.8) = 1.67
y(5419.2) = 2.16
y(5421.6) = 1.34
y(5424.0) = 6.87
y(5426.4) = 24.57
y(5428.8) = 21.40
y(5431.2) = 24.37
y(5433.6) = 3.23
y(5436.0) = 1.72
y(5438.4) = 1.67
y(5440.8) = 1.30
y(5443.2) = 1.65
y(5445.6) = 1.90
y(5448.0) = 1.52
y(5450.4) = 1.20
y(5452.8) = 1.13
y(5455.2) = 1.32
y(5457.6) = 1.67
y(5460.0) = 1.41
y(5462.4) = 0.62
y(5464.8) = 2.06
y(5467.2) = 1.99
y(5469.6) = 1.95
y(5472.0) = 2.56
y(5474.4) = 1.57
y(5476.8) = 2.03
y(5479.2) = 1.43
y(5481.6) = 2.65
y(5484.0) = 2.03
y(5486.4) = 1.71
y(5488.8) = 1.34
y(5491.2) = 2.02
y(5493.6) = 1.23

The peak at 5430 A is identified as [O II] 3727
